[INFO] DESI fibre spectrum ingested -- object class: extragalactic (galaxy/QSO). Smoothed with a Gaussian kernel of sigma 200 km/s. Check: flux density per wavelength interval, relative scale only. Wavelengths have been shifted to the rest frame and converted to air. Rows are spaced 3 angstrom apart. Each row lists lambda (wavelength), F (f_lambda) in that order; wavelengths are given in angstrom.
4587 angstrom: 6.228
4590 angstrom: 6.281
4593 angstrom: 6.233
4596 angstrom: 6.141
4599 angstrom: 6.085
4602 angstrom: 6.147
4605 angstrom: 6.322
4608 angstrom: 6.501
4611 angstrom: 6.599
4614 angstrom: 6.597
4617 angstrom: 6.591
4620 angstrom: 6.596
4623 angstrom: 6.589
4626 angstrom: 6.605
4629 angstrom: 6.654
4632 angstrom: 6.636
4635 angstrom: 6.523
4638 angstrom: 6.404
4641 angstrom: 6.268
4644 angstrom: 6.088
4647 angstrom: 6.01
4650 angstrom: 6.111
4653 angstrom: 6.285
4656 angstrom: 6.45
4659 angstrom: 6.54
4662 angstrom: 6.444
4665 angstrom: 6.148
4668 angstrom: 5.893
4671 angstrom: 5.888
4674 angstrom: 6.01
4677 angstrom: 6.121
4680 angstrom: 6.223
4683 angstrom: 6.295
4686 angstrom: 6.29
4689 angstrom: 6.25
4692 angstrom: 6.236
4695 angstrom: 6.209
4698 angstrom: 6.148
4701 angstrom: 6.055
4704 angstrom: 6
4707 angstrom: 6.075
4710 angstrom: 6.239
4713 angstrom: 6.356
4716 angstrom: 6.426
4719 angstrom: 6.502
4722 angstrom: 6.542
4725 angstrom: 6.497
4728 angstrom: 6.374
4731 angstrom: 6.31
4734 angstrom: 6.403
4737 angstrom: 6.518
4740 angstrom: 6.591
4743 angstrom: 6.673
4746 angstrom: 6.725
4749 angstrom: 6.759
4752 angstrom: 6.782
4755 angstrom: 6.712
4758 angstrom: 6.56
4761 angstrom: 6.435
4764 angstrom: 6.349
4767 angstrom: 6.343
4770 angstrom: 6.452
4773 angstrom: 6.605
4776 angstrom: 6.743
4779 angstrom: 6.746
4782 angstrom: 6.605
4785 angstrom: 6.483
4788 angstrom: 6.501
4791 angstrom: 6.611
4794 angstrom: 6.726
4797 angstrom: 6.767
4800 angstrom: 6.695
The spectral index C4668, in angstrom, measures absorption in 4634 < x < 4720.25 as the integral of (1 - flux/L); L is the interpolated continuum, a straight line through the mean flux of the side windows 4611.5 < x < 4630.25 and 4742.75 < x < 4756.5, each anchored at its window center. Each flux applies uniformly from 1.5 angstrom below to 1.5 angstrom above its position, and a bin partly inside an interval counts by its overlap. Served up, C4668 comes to 5.7 angstrom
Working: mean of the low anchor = 6.6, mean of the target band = 6.22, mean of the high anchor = 6.74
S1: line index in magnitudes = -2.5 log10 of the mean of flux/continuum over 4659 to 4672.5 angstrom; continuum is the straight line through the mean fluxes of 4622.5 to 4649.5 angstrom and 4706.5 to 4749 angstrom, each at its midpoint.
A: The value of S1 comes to 0.05 mag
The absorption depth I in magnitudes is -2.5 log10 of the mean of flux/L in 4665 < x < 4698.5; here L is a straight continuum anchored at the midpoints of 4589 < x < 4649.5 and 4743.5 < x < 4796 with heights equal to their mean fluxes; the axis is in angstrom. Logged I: 0.06 mag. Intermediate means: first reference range 6.39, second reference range 6.6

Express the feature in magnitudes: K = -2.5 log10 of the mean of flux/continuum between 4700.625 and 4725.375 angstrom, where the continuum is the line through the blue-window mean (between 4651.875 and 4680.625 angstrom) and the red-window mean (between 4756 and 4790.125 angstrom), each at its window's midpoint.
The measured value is 0.01 mag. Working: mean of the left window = 6.2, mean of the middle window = 6.3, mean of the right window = 6.53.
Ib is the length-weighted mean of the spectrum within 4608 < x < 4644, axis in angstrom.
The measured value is 6.53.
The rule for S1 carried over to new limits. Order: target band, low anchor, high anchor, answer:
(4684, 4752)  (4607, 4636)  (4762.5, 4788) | 0.03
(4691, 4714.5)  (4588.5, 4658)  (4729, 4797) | 0.06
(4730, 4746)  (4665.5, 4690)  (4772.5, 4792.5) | -0.02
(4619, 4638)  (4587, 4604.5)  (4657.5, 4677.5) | -0.07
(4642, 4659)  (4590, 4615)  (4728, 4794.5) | 0.03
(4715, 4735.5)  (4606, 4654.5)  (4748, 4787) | 0.02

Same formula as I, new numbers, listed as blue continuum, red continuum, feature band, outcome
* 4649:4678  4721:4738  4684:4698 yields 0.01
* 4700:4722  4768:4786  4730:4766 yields -0.02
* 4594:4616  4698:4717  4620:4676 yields -0.01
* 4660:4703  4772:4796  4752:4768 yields 0.00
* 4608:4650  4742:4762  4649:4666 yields 0.03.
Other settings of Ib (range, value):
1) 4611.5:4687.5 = 6.33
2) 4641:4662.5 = 6.27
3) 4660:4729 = 6.23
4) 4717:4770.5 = 6.53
